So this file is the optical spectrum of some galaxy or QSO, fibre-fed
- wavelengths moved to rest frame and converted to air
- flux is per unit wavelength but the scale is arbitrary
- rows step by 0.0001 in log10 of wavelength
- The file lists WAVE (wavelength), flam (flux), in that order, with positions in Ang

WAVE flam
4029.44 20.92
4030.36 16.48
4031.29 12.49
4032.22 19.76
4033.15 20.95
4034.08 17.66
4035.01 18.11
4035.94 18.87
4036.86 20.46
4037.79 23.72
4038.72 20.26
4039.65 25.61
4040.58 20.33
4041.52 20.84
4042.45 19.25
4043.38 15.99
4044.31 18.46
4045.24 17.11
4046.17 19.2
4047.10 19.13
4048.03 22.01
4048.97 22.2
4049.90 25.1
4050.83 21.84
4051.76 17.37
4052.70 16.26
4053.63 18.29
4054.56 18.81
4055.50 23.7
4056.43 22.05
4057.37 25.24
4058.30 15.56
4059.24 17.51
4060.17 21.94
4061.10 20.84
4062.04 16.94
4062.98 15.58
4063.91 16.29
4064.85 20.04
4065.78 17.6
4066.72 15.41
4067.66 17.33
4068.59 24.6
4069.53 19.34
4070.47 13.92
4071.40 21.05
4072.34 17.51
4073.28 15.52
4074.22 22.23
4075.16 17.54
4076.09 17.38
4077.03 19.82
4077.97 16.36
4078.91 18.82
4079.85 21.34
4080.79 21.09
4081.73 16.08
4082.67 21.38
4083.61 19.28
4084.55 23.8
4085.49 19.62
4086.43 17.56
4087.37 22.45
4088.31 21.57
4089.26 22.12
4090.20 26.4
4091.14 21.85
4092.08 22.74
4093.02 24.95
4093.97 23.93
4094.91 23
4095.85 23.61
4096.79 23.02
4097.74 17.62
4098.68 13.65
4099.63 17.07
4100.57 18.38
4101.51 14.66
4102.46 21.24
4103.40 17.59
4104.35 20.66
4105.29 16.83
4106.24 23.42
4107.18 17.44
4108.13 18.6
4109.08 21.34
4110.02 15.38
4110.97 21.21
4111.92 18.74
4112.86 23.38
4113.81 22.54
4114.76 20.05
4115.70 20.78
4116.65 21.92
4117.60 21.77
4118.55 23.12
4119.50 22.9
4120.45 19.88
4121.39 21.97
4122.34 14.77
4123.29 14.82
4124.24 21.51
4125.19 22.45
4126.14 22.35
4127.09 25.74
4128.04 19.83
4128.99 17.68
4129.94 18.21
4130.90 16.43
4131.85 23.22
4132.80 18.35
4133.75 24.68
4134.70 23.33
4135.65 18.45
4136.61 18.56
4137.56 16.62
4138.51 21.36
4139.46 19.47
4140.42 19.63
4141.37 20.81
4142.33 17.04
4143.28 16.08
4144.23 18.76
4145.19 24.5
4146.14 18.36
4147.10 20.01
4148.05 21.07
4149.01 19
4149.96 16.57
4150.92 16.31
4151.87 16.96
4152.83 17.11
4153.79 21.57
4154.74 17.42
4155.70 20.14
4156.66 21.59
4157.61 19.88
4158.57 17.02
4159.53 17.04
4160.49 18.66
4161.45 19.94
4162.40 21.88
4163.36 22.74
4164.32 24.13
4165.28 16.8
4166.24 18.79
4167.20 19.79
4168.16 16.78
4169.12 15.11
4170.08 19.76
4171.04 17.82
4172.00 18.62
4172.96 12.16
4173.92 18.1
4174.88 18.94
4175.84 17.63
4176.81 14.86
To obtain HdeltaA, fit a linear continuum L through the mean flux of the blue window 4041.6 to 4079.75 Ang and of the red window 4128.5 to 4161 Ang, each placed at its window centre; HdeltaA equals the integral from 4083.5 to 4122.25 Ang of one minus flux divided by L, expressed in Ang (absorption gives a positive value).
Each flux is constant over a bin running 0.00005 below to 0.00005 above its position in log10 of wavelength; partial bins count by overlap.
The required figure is -3.1 Ang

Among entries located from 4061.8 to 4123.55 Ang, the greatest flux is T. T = 26.4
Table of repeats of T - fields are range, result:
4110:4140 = 25.74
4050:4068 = 25.24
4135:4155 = 24.5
